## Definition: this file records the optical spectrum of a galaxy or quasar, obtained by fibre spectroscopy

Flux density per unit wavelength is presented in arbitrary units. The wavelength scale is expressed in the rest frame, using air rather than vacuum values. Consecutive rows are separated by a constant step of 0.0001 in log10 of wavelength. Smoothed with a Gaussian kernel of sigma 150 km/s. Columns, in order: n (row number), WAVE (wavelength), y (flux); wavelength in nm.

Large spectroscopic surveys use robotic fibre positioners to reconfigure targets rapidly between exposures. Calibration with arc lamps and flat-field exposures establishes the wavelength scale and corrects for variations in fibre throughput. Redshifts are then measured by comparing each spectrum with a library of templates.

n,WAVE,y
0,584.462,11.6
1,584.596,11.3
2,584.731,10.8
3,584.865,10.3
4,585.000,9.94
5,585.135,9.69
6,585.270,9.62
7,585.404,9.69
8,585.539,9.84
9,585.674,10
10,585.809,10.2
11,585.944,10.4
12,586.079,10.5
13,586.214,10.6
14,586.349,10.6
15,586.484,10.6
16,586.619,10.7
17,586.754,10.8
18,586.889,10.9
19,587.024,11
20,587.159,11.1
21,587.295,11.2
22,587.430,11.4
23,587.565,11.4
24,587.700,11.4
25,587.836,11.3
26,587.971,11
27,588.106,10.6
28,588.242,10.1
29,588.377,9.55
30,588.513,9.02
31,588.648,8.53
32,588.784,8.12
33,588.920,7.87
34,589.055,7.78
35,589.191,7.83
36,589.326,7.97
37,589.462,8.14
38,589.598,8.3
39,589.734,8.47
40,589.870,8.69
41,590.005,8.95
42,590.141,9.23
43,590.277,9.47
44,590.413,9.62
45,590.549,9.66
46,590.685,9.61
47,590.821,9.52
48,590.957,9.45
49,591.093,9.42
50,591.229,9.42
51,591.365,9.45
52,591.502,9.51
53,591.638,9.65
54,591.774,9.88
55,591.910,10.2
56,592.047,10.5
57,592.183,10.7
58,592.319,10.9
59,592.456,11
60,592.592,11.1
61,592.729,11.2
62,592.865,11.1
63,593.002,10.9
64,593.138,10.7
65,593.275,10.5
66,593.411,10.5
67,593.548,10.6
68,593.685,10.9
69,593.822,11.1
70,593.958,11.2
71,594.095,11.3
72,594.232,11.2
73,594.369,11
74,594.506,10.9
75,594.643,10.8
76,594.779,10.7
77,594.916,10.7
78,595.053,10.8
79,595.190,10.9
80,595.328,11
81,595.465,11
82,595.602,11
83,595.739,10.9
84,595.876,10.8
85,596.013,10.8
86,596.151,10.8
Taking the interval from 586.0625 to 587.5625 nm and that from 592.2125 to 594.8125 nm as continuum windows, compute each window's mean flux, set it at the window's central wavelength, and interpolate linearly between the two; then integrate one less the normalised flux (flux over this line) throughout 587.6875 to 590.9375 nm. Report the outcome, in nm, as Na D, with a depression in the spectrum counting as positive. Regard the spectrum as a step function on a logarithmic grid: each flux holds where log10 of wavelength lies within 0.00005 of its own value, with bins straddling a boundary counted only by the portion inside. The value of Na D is 0.519 nm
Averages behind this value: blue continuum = 10.9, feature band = 9.16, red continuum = 10.9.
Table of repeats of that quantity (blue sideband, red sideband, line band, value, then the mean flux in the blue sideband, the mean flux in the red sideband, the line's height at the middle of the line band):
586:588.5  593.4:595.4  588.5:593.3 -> 0.59 nm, 10.8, 10.9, 10.8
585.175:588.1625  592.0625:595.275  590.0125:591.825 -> 0.22 nm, 10.7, 10.9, 10.8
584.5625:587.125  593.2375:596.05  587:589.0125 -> 0.06 nm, 10.4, 10.9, 10.5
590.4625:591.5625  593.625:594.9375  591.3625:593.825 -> -0.08 nm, 9.5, 11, 10.2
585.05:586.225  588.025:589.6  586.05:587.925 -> -0.30 nm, 10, 8.68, 9.46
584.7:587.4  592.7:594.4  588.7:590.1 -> 0.32 nm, 10.4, 10.9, 10.7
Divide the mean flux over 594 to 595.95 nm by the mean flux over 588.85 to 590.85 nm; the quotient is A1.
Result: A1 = 1.25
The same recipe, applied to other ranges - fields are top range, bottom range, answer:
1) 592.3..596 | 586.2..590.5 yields 1.12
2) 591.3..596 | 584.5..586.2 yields 1.05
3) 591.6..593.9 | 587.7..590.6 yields 1.17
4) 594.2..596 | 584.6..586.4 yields 1.07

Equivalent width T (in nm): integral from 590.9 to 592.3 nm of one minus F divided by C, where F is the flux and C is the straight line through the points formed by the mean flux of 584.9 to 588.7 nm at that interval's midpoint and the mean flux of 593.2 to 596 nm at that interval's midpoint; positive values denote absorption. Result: 0.111 nm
